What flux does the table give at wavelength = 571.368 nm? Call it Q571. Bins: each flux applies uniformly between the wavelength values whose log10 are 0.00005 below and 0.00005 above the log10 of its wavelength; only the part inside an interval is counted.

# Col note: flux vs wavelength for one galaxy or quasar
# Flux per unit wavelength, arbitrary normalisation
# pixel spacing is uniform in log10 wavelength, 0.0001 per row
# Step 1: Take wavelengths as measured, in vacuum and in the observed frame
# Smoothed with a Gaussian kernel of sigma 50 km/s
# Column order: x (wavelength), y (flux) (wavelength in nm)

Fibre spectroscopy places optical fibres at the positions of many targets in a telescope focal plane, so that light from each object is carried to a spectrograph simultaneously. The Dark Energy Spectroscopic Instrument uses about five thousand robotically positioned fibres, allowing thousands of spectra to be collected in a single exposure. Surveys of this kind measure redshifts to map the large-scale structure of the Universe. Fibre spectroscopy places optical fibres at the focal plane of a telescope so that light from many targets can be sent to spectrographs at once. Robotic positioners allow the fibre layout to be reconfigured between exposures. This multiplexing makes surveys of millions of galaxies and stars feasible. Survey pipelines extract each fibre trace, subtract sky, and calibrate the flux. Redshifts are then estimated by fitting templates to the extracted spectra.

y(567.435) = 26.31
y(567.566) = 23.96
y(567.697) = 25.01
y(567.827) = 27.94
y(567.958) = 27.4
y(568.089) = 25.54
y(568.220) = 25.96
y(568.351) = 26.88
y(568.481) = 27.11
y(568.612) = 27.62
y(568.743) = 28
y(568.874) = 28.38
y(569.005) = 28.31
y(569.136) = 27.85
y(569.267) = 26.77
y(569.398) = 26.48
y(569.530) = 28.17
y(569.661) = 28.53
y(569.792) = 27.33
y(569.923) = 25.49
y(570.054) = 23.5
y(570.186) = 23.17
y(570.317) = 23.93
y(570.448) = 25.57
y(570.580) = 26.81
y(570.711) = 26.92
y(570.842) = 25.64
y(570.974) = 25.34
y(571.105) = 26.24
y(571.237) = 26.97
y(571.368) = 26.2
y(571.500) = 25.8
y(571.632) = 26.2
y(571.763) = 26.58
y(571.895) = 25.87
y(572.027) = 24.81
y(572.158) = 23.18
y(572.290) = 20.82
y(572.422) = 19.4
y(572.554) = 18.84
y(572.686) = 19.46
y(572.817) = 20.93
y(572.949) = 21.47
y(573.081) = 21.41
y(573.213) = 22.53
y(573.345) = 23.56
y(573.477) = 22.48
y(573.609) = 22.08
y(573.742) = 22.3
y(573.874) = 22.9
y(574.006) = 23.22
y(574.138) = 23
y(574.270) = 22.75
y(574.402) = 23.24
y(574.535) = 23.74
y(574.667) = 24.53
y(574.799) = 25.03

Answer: 26.2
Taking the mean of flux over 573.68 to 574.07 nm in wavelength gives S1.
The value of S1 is 22.8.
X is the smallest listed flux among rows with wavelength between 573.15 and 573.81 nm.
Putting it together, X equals 22.08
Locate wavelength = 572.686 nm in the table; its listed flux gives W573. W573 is 19.46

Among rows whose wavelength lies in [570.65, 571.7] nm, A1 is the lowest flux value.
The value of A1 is 25.34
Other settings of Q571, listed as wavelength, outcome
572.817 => 20.93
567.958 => 27.4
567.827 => 27.94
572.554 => 18.84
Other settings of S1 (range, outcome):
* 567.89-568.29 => 26.3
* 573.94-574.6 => 23.2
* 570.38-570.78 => 26.4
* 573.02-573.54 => 22.5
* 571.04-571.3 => 26.6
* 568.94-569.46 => 27.4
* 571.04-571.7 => 26.3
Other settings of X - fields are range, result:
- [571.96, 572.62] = 18.84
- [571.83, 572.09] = 24.81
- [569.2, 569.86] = 26.48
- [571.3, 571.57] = 25.8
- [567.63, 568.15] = 25.01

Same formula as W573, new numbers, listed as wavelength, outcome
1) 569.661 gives 28.53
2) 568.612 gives 27.62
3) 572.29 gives 20.82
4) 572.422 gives 19.4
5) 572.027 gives 24.81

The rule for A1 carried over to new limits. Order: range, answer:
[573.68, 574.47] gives 22.3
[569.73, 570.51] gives 23.17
